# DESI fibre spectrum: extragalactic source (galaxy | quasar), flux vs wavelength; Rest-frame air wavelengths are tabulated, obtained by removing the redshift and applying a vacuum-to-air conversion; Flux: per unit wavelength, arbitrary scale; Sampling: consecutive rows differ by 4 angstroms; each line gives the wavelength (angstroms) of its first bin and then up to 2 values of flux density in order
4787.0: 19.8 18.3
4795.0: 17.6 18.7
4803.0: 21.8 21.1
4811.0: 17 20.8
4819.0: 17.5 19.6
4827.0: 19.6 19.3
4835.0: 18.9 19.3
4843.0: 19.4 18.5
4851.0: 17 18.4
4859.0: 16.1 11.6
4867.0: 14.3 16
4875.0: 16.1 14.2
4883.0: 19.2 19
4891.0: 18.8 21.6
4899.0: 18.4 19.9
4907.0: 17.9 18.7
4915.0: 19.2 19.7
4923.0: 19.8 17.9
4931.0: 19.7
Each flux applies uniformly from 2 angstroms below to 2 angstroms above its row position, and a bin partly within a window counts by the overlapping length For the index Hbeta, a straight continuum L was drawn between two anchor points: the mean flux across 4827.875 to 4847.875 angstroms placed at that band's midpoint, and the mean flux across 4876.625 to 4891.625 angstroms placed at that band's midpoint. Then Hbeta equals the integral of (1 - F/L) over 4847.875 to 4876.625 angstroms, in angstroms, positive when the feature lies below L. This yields 4.1 angstroms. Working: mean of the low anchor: 19.1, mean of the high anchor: 17.7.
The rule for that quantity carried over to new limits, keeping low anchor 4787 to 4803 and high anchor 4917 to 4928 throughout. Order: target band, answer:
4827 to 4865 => 2.58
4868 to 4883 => 2.54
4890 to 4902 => -0.33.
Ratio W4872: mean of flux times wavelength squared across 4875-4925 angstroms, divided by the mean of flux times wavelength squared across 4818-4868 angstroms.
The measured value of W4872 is 1.08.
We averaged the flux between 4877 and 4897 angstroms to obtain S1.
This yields 18.6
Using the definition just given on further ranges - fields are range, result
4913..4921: 19.4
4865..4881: 15.2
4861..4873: 14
